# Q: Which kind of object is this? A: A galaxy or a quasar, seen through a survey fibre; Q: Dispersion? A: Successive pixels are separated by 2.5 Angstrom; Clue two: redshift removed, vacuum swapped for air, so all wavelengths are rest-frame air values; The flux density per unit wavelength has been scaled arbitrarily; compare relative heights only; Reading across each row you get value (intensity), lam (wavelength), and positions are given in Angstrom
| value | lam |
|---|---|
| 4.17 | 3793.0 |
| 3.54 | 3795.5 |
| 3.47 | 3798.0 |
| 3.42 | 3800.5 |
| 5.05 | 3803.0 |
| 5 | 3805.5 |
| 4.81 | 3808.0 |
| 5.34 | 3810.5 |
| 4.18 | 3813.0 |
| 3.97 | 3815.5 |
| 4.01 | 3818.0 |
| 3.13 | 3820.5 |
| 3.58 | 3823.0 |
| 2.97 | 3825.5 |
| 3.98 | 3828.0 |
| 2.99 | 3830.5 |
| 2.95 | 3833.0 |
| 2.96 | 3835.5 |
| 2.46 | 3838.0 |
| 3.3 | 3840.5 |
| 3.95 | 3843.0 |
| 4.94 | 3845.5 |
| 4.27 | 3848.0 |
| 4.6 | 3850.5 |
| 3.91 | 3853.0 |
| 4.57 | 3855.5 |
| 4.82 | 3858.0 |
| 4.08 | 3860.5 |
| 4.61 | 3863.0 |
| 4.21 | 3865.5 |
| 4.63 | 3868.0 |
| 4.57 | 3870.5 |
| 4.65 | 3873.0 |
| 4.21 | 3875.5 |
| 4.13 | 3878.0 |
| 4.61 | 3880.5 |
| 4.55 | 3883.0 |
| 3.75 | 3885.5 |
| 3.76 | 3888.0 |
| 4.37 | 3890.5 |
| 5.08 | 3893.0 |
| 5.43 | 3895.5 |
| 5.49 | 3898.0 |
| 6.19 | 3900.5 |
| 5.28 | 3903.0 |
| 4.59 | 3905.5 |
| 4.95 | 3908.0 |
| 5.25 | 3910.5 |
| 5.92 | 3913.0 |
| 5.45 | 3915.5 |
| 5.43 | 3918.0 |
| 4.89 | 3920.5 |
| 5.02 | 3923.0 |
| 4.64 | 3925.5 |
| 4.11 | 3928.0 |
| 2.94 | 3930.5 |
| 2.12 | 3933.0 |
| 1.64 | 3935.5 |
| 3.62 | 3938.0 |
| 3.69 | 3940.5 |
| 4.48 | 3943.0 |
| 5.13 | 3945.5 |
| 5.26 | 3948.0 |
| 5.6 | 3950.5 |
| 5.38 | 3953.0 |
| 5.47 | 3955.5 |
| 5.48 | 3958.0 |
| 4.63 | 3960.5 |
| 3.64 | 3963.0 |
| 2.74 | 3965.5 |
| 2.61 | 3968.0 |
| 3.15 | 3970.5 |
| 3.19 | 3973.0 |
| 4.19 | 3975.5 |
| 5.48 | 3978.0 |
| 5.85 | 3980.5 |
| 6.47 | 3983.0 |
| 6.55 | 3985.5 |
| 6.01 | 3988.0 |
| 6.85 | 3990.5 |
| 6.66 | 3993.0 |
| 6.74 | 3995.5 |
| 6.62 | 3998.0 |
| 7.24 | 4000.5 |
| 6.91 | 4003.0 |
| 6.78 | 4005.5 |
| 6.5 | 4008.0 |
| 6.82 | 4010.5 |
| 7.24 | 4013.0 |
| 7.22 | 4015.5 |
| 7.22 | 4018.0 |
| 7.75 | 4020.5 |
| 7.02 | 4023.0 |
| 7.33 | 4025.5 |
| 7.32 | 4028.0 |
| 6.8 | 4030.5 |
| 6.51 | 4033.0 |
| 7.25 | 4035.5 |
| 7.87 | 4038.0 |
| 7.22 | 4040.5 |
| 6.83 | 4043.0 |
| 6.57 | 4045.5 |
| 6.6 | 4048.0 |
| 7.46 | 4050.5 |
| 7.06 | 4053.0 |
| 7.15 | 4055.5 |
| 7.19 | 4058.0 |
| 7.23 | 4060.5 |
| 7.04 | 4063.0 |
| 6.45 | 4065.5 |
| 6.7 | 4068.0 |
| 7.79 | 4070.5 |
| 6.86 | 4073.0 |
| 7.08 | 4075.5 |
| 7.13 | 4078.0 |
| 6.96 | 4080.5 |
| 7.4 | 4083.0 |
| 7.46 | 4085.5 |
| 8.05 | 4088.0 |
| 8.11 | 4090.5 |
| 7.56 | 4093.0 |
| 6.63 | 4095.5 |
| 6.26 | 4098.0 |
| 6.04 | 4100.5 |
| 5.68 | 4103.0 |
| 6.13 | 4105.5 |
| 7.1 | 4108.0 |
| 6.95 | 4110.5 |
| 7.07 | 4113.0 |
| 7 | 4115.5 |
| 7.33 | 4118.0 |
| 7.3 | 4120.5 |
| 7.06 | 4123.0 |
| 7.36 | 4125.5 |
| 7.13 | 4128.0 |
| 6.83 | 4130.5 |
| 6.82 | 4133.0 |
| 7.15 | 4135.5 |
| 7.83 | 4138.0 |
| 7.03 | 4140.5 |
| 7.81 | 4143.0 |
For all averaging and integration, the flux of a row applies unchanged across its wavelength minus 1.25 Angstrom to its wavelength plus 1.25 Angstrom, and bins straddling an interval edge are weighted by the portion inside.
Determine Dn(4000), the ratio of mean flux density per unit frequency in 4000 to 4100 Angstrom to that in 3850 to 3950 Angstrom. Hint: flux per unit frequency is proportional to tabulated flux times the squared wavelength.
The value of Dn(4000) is 1.7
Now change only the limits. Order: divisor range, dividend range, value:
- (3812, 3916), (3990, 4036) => 1.75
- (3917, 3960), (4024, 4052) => 1.69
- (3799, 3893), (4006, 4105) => 1.91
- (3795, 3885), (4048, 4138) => 1.97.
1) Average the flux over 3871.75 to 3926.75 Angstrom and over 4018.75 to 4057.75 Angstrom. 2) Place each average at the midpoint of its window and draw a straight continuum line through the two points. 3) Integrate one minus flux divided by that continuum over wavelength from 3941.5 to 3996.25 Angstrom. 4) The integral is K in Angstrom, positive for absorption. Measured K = 8.85 Angstrom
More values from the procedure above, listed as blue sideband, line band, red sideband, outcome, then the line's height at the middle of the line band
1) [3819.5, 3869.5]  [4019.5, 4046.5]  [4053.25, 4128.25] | -3.6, 6.29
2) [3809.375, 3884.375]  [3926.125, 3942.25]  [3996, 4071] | 6.9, 5.44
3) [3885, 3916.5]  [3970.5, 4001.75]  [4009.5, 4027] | 3.7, 6.64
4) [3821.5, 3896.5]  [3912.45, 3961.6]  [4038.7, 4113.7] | 5.8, 5.13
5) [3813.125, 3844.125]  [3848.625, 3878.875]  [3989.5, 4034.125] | -2.6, 4.07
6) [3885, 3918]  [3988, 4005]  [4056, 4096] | -1.4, 6.26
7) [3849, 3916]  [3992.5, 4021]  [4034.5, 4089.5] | -2.5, 6.41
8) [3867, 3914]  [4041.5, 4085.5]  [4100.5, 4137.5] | -4.4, 6.4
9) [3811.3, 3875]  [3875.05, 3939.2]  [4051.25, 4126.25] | 2.7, 4.75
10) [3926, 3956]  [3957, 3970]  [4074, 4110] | 2.2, 4.53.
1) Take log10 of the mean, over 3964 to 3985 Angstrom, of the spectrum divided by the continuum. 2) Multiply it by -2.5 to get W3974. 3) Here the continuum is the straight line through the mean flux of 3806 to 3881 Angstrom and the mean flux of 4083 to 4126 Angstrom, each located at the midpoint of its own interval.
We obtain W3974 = 0.28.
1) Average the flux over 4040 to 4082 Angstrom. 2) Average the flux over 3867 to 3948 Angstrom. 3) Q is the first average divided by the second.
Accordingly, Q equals 1.5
